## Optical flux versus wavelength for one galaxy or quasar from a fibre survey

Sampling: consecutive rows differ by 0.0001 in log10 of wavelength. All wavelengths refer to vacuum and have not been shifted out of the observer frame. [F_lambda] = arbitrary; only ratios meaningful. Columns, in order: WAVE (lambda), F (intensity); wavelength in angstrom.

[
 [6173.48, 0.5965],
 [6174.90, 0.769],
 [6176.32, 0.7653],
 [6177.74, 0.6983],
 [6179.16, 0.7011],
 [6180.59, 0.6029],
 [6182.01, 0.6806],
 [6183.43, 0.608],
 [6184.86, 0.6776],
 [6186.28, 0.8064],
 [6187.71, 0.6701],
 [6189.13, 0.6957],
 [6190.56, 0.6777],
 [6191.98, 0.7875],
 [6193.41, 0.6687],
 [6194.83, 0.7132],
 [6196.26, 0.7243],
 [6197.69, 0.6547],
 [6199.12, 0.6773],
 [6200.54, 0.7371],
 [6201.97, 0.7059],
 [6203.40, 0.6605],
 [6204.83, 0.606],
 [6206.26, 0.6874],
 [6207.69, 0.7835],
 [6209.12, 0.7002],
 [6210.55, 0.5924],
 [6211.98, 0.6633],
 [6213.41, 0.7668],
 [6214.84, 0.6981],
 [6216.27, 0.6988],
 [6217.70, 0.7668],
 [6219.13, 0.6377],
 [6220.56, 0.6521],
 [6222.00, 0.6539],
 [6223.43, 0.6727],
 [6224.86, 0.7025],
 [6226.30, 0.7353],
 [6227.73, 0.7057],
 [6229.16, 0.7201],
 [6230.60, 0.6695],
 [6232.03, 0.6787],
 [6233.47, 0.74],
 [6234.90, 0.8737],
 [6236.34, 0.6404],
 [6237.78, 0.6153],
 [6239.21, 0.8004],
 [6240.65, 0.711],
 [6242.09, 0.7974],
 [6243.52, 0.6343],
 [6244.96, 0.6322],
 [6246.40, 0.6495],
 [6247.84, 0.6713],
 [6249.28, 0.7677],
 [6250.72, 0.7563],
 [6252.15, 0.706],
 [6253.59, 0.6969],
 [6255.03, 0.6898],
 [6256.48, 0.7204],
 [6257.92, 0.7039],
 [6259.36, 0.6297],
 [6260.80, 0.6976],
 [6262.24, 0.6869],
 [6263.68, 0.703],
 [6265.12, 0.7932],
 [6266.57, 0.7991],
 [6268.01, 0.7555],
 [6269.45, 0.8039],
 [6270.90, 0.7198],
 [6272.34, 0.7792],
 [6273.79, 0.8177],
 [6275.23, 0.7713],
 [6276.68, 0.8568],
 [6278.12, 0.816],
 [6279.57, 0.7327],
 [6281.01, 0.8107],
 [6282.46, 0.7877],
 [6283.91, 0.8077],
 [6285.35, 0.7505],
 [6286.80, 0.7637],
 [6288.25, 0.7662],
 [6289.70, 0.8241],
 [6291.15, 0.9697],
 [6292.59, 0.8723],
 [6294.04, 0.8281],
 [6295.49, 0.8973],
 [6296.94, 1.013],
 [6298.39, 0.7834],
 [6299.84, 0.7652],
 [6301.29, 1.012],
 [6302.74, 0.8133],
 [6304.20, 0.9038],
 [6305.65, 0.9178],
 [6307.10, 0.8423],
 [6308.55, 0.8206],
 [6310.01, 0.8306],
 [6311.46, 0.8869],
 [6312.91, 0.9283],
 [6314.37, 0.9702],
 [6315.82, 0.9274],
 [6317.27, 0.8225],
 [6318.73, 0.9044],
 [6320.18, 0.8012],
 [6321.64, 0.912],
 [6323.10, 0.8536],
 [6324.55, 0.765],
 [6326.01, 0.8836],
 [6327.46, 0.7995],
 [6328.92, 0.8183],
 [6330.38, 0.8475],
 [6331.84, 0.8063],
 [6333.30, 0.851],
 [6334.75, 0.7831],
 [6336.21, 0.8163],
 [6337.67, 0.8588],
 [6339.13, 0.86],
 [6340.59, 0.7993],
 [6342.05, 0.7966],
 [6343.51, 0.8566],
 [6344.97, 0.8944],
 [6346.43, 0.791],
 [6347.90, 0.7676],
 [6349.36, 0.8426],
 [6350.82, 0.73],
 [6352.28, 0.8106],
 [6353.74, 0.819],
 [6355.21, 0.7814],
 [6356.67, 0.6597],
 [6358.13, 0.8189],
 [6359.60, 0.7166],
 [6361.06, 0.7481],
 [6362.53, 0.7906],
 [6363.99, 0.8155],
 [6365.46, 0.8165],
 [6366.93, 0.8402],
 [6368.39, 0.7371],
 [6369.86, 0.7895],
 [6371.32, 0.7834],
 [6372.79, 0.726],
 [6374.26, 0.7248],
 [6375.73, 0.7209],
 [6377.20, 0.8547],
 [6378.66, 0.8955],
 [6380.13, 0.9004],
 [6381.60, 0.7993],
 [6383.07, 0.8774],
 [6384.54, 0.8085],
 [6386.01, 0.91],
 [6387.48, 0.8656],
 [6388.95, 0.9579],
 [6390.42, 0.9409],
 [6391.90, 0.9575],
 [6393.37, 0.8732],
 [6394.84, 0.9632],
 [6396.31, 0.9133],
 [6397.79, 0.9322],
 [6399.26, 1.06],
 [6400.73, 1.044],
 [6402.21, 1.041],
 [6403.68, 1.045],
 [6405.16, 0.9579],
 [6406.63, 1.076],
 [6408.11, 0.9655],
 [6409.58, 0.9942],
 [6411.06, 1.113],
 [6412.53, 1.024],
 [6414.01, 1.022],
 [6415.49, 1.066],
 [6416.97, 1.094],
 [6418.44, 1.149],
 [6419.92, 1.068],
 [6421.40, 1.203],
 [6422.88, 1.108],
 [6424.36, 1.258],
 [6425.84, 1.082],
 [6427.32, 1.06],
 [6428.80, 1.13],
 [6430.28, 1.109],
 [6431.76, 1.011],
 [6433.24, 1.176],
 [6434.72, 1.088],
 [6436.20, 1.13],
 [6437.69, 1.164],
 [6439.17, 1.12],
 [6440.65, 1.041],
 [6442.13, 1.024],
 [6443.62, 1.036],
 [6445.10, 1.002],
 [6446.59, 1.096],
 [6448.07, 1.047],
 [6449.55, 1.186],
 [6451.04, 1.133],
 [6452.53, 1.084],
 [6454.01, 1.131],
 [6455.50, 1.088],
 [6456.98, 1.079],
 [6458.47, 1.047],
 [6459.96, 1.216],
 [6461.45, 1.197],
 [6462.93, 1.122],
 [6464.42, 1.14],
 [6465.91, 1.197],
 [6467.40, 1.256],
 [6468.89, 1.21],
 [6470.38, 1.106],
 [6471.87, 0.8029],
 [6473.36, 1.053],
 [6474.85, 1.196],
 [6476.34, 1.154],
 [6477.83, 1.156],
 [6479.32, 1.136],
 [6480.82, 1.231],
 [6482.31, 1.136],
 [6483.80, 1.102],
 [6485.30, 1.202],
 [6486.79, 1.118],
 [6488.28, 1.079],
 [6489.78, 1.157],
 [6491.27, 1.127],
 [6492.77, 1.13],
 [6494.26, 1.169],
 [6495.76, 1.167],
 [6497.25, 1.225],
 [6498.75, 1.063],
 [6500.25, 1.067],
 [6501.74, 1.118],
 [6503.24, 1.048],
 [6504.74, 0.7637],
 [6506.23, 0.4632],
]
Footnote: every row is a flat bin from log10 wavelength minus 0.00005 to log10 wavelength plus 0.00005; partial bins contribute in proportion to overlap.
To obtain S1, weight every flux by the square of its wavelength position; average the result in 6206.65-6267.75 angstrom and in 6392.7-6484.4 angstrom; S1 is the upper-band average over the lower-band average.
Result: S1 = 1.6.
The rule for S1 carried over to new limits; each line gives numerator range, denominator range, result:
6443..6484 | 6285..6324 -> 1.36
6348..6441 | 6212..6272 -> 1.39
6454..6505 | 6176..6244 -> 1.75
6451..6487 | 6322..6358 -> 1.45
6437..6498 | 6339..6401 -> 1.39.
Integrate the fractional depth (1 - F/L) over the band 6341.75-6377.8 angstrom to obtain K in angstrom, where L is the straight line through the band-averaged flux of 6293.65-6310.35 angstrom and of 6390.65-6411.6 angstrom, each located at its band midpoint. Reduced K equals 6.0 angstrom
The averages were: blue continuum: 0.87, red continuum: 0.993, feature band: 0.785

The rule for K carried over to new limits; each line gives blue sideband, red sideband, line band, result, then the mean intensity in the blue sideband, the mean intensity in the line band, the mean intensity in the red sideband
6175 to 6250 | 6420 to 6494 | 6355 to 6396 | 6.5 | 0.697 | 0.826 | 1.12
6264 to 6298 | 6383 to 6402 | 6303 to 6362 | 2.6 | 0.813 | 0.831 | 0.936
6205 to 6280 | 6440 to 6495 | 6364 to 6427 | 2.7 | 0.718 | 0.951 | 1.12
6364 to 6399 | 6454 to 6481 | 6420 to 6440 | -2.3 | 0.854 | 1.12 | 1.13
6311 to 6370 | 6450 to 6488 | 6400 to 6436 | -2.5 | 0.822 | 1.08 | 1.13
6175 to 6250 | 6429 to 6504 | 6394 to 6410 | 0.2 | 0.697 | 0.999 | 1.12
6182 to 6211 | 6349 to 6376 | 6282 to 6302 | -2.9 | 0.692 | 0.847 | 0.772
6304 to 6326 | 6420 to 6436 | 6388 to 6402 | 1.2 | 0.872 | 0.961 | 1.12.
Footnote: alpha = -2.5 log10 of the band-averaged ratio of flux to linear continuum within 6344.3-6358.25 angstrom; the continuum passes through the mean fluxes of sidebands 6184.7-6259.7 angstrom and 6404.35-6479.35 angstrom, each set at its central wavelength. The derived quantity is 0.18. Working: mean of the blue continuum 0.7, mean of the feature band 0.79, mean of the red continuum 1.1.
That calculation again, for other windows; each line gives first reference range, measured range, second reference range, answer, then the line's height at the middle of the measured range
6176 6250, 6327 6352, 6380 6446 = 0.11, 0.906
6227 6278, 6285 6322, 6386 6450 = -0.05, 0.826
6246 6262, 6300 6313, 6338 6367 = -0.17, 0.752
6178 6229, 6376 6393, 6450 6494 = 0.12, 0.988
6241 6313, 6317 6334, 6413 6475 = 0.05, 0.879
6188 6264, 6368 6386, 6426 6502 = 0.19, 0.964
